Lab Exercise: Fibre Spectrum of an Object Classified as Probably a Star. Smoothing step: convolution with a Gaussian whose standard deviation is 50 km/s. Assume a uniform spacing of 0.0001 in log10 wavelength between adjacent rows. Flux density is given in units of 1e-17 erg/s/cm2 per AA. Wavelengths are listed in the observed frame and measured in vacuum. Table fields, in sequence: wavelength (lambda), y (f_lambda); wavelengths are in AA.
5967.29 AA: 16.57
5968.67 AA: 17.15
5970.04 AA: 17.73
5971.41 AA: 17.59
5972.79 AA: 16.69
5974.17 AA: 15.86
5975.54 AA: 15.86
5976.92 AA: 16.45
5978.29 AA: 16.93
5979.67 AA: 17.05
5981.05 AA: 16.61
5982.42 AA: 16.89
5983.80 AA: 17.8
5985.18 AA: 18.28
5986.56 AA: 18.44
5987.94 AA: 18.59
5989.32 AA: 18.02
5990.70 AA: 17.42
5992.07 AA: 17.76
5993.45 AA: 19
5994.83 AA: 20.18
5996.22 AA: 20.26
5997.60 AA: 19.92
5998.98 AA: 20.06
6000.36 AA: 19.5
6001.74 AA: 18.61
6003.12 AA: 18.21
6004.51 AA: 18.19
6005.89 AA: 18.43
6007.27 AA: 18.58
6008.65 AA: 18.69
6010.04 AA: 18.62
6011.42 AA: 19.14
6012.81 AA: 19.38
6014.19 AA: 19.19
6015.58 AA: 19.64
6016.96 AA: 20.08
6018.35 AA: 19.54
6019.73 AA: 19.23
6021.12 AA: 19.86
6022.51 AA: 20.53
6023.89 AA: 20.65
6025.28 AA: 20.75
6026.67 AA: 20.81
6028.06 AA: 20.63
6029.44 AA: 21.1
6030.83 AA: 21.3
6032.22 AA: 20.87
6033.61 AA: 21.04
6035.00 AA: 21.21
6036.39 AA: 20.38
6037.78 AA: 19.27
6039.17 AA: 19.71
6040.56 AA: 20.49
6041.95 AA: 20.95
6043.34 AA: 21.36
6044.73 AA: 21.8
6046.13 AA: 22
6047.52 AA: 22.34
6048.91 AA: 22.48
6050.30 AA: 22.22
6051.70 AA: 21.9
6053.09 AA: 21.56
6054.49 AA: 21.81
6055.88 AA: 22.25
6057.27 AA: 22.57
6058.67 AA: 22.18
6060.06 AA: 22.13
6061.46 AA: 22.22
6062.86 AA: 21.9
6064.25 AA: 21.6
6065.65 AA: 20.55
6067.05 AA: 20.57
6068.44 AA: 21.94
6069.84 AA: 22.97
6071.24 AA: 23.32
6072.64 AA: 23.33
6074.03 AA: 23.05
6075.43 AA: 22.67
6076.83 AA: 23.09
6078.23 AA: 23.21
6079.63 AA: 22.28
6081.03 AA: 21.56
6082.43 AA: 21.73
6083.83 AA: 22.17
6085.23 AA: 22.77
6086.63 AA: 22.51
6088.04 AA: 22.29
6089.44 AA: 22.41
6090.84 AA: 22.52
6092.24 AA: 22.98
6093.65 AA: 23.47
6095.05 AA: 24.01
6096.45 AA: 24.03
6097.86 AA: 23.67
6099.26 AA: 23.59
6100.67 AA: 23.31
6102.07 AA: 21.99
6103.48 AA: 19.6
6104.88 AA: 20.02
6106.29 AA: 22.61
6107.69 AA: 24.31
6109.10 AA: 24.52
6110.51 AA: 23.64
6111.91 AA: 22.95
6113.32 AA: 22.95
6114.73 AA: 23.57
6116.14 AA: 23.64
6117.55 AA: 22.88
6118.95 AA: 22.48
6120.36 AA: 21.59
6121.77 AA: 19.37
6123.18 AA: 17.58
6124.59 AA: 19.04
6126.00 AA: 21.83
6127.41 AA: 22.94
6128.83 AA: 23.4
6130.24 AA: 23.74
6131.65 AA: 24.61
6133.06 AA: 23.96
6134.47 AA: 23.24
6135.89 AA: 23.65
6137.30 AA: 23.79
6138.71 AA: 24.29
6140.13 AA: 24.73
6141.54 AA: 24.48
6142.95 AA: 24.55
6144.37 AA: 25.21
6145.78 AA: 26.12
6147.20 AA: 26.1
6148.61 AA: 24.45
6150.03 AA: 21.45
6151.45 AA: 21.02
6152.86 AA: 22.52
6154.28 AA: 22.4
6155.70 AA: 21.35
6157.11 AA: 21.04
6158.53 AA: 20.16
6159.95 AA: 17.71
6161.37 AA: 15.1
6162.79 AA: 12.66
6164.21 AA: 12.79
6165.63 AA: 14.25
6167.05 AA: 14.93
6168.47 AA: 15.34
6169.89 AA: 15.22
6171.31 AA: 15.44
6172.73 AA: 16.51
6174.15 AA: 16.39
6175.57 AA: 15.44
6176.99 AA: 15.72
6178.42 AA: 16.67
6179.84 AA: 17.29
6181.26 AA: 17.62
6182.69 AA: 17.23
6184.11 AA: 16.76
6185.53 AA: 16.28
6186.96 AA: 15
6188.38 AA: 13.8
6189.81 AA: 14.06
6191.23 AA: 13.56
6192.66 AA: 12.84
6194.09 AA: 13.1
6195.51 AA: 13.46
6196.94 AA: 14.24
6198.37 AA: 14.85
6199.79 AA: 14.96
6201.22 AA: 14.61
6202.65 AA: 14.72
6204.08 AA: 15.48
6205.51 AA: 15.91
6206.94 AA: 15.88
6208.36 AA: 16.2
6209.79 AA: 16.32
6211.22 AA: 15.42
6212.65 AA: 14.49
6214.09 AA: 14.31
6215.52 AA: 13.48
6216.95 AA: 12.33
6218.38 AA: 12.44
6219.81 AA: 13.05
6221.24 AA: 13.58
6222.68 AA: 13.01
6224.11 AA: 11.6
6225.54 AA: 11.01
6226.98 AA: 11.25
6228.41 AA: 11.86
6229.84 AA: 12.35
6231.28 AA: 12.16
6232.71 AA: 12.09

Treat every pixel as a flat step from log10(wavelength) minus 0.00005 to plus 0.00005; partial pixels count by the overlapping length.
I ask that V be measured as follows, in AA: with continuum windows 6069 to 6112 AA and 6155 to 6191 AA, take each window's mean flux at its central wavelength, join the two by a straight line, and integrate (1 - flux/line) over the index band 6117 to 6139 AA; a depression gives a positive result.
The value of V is -2.9 AA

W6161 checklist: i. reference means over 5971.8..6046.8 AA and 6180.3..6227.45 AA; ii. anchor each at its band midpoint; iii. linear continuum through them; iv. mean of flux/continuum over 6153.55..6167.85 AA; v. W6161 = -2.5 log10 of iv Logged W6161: -0.12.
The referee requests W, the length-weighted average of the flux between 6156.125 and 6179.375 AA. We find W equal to 16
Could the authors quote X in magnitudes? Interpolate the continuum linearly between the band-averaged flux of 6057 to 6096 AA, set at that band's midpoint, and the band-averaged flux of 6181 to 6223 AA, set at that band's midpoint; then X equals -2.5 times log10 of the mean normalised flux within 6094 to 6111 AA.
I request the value -0.11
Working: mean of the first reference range 22.4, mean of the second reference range 14.6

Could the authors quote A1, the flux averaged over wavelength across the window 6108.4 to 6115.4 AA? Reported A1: 23.5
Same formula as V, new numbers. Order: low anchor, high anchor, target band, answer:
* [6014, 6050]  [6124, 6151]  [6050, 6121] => -0.9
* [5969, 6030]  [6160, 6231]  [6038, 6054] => -3.4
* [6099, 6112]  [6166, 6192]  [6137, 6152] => -4.2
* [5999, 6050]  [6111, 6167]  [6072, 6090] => -1.4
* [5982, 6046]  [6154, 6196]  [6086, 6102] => -4.8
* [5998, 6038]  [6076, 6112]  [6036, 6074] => -0.9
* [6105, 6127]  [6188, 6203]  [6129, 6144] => -3.0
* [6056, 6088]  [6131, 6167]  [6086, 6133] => -1.4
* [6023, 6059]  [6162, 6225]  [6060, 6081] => -2.4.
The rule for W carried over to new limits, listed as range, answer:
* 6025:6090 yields 21.8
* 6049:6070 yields 21.9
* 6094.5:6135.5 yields 22.6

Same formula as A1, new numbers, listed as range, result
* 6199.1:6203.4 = 14.7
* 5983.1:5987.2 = 18.1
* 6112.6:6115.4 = 23.2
